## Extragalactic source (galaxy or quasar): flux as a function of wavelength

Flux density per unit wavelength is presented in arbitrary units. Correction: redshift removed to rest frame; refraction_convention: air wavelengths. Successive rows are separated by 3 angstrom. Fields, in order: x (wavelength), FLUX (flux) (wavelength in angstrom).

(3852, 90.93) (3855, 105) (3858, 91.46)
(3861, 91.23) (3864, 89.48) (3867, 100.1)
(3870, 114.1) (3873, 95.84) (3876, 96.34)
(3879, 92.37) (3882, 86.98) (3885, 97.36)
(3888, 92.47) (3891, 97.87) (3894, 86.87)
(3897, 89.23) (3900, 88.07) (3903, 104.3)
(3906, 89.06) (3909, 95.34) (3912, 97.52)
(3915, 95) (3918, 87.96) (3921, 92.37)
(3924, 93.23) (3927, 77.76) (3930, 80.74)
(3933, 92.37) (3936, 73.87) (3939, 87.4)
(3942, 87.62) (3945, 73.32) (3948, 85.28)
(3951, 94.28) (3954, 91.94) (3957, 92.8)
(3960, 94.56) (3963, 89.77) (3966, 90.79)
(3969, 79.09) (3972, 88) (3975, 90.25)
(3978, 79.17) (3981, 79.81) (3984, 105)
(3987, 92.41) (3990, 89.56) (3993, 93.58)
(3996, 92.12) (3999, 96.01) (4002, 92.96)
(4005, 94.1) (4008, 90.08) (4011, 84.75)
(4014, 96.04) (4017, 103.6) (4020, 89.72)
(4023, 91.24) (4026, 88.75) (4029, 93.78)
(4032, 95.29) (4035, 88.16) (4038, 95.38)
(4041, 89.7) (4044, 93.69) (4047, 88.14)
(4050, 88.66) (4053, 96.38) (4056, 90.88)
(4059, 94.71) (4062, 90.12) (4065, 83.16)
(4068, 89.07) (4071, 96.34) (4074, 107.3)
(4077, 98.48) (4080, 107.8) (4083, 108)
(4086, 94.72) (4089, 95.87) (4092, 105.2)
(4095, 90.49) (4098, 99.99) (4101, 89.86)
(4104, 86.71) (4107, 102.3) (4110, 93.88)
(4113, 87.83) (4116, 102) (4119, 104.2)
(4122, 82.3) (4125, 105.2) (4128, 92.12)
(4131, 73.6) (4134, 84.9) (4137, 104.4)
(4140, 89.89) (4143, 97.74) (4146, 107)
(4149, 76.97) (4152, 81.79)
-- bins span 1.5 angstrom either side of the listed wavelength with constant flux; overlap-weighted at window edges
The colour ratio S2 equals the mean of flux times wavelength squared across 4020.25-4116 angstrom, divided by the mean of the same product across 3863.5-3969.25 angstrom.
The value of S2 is 1.12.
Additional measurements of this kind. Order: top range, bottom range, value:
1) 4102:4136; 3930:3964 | 1.15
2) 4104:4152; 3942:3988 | 1.14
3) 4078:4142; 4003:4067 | 1.08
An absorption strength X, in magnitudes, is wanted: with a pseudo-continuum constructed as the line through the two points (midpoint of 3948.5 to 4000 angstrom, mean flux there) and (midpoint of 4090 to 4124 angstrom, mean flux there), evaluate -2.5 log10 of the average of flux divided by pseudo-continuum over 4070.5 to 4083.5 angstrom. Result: -0.107 mag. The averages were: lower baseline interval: 90.4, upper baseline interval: 95.1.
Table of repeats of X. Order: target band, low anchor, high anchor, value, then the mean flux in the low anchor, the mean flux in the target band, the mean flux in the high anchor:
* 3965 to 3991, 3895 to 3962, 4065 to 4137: 0.04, 89.3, 88.2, 95.5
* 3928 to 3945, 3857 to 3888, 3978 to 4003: 0.13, 95.4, 83.2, 91.9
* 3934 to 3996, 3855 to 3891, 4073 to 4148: 0.09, 95.8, 88.1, 96.3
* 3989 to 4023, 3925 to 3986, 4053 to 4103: -0.03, 86.8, 92.9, 96.3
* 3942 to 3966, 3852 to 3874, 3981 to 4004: 0.07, 97.7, 88.9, 93.6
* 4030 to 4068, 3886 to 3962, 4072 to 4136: 0.03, 89.7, 91.1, 95.9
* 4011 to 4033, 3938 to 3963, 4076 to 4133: -0.02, 88.5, 93.4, 95.7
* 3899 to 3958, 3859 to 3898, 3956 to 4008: 0.04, 94.7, 89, 90.6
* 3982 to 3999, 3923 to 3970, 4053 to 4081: -0.05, 86.6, 94.2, 95.2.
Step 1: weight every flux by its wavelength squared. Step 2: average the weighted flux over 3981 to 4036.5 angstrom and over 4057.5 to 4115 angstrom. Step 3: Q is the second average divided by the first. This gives 1.1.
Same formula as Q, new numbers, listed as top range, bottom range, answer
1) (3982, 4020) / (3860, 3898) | 1.05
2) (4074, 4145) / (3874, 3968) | 1.17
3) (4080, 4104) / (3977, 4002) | 1.12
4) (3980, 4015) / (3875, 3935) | 1.06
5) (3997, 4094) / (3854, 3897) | 1.08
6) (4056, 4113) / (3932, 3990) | 1.16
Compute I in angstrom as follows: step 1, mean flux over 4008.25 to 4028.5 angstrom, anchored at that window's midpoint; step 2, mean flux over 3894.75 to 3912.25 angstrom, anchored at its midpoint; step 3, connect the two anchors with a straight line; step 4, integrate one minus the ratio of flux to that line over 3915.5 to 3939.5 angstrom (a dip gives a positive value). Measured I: 1.8 angstrom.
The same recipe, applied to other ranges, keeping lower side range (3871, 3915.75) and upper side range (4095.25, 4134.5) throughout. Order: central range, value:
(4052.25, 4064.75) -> 0.2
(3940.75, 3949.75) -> 1.1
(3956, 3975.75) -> 0.9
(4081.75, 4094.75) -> -1.0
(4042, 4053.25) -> 0.2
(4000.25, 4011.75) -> 0.3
